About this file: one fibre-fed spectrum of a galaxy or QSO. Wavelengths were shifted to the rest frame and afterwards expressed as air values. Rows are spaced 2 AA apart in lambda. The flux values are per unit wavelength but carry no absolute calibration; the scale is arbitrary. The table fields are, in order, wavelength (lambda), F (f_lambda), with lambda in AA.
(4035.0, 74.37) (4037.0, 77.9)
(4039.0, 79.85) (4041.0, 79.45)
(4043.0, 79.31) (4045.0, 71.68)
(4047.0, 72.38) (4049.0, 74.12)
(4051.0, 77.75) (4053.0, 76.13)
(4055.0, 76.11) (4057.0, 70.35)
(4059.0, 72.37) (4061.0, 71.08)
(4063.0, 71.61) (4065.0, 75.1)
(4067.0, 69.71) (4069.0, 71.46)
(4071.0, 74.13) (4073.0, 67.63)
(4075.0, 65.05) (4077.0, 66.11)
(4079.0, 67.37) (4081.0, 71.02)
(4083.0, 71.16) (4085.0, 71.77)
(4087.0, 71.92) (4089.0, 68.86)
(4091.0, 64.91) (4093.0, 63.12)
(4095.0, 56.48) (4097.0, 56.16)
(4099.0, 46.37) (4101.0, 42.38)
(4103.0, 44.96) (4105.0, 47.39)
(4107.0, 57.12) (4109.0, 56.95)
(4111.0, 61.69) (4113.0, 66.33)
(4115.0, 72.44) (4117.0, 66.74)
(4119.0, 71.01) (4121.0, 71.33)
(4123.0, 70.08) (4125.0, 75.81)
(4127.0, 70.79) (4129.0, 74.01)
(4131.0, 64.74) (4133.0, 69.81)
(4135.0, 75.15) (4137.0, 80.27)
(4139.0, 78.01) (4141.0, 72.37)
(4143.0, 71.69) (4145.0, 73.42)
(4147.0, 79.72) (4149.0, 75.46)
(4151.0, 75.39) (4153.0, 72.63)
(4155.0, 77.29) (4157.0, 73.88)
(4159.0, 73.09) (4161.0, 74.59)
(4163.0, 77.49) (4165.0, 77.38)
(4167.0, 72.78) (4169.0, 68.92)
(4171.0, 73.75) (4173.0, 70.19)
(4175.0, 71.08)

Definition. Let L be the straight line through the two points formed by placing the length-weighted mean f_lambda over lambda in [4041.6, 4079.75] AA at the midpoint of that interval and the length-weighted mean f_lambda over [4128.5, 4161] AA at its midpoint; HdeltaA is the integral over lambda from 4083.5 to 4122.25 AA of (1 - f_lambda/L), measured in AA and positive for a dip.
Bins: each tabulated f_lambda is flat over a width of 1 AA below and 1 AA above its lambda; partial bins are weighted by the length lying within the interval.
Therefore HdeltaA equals 6.4 AA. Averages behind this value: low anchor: 72.2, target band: 61.1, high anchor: 74.2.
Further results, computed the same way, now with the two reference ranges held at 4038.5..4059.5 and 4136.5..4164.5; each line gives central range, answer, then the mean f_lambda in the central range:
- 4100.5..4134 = 5.0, 64.1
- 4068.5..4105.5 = 6.3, 62.6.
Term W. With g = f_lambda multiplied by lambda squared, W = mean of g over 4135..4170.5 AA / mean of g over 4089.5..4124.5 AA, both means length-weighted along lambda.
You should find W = 1.27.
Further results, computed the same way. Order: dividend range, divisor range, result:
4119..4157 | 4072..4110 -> 1.24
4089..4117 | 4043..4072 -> 0.80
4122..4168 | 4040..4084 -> 1.07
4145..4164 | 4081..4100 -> 1.22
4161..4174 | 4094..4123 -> 1.29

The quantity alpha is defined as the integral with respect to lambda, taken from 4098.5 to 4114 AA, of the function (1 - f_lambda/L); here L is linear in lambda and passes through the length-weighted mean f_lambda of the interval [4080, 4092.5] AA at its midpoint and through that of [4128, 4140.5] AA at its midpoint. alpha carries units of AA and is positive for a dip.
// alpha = 4.0 AA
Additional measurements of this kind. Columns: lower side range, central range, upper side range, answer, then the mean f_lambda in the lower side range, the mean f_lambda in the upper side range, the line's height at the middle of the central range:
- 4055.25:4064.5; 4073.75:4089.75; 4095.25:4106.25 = -2.7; 71.9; 48.3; 59.3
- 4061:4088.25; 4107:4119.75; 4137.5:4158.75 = 1.4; 70.3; 75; 72.8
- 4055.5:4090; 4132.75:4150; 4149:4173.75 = -0.5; 70.5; 74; 73.2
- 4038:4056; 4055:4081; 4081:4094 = 0.7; 76.3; 68.8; 72.4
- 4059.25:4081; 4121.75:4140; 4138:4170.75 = 0.0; 70.1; 74.6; 73.3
